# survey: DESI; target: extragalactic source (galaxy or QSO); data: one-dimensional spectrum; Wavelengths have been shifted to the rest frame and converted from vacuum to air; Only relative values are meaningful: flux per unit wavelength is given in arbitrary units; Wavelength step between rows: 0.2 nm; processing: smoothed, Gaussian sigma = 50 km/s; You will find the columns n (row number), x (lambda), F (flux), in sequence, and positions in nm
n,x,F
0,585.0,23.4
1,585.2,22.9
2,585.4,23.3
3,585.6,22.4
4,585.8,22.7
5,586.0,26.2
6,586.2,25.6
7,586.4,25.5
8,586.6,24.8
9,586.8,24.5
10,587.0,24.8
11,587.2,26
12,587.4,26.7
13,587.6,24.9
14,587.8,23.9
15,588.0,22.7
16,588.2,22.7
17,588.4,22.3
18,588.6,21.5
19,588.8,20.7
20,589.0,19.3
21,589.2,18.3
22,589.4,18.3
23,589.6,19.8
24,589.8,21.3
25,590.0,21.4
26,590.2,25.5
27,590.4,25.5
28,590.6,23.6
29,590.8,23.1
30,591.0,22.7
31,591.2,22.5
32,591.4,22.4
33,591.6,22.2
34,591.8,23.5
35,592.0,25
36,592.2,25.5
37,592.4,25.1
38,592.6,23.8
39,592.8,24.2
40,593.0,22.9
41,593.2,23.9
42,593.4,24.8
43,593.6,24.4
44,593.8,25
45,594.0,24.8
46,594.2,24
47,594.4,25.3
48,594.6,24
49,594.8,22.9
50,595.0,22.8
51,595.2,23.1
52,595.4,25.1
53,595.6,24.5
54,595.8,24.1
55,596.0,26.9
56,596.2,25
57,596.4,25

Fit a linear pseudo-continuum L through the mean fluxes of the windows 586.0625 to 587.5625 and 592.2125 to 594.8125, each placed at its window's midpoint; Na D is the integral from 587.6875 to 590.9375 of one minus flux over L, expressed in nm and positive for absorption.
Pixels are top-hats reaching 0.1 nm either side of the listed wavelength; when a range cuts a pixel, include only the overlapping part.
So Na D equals 0.40 nm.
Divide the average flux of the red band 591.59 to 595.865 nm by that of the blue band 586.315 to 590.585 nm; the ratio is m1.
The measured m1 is 1.06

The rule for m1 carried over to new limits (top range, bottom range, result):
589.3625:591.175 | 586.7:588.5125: 0.93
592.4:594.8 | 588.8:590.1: 1.22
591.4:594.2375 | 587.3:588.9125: 1.04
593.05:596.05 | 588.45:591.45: 1.12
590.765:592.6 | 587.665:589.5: 1.12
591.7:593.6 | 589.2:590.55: 1.12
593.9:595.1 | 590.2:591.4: 1.02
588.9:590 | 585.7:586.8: 0.79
